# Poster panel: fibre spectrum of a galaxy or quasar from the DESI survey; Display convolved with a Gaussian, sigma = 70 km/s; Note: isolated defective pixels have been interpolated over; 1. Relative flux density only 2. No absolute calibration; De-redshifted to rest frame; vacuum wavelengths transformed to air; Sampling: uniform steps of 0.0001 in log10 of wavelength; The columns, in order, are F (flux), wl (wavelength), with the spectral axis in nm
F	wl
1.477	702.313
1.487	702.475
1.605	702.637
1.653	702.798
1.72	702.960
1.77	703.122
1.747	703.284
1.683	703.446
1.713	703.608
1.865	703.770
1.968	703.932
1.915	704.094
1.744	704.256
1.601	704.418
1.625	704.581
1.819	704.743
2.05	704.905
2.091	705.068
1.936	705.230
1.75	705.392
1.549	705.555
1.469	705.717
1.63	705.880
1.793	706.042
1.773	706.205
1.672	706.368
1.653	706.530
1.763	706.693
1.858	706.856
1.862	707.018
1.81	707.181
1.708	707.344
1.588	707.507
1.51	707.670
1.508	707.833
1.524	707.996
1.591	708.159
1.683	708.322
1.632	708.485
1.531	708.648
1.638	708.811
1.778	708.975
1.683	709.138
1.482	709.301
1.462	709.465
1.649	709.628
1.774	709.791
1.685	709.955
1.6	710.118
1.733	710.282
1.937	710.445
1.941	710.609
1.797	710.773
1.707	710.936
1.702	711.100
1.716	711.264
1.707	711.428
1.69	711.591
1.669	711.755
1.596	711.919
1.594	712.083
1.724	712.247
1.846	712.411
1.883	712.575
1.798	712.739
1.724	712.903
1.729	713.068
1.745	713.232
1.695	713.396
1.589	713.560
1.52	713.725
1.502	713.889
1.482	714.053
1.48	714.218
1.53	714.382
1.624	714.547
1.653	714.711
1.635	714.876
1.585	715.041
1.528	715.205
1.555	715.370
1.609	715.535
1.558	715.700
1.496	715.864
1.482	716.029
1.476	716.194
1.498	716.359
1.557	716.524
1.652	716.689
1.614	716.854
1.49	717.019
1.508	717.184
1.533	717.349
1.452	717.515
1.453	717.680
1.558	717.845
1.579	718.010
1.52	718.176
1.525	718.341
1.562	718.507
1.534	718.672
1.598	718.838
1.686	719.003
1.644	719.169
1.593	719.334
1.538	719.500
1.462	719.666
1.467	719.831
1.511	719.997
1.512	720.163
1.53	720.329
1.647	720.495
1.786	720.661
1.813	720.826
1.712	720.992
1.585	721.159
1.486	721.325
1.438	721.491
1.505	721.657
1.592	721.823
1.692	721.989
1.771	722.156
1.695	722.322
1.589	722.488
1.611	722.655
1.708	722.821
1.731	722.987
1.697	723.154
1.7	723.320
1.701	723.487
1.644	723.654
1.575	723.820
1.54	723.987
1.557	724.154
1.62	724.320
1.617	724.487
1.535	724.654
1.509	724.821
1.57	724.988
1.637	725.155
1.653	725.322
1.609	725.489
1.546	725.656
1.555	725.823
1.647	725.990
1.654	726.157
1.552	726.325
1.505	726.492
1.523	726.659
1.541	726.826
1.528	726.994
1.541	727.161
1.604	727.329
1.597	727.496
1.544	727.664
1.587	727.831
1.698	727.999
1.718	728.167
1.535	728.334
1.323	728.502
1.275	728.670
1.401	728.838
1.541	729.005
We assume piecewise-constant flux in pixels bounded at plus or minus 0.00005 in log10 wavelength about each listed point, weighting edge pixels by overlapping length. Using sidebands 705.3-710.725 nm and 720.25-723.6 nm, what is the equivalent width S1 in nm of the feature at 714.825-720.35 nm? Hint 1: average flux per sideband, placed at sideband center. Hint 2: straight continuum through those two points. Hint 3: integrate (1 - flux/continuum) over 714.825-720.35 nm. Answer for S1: 0.38 nm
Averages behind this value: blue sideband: 1.67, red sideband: 1.65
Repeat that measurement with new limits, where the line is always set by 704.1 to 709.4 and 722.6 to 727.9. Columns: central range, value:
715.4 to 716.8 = 0.09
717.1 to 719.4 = 0.12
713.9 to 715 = 0.06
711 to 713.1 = -0.06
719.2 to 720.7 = 0.06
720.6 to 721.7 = 0.00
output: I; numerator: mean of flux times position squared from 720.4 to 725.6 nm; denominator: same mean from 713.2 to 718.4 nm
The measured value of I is 1.1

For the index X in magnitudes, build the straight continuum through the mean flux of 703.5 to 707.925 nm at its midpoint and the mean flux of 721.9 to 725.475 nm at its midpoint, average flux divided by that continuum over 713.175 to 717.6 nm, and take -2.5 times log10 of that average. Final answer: 0.09 mag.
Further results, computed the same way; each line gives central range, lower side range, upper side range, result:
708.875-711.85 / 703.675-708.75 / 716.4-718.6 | -0.032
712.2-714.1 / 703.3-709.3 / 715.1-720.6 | -0.049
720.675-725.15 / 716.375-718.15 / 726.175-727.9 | -0.053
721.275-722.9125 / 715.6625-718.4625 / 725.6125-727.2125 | -0.047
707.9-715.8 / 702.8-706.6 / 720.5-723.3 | 0.039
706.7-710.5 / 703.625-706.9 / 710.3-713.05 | 0.063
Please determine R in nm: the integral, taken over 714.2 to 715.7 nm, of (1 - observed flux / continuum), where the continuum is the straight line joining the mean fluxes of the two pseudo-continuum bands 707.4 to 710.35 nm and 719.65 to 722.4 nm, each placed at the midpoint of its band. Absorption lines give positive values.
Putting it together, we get 0.03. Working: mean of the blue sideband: 1.61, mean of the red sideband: 1.6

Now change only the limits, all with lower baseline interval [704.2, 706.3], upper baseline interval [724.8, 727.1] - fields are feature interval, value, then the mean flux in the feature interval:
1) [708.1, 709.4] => 0.075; 1.63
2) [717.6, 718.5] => 0.062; 1.53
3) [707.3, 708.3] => 0.092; 1.57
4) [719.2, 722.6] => 0.046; 1.6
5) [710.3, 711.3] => -0.054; 1.8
